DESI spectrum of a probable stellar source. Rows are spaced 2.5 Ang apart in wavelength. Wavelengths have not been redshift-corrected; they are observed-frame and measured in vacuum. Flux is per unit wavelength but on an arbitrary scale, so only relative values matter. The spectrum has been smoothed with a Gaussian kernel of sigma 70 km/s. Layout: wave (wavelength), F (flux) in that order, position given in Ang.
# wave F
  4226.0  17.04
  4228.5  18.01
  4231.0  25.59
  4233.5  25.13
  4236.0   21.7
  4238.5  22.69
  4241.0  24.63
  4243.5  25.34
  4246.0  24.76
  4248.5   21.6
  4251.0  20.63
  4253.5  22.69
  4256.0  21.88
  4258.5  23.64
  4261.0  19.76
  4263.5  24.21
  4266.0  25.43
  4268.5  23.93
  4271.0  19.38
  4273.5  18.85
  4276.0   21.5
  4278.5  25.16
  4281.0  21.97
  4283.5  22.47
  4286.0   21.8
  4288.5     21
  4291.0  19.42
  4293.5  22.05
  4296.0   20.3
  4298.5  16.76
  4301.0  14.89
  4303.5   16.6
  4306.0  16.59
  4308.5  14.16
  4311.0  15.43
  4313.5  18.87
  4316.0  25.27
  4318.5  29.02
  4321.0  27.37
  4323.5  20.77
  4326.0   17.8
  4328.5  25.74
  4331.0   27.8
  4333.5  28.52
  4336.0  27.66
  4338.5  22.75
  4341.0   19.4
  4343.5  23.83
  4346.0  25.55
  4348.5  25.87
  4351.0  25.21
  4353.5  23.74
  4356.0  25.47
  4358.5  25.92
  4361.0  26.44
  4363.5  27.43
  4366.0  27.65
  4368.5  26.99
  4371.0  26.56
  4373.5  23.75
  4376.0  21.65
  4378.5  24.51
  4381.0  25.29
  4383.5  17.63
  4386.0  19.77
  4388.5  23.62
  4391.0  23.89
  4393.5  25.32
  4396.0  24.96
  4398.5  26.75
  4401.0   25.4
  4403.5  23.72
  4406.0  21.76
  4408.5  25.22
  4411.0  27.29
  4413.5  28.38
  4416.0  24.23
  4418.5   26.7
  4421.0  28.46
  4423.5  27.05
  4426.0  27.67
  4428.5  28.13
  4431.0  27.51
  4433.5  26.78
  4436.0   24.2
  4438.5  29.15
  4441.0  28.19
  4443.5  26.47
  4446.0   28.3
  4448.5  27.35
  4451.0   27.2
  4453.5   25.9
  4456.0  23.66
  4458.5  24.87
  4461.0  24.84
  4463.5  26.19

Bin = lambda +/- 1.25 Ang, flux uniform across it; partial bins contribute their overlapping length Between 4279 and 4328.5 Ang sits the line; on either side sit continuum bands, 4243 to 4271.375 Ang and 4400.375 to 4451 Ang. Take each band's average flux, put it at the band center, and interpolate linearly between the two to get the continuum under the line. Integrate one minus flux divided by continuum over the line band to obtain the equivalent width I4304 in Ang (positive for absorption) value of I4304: 7.29 Ang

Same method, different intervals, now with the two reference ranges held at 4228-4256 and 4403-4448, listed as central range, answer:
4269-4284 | 1.3 Ang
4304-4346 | 3.7 Ang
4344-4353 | 0.0 Ang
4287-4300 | 2.3 Ang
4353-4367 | -0.4 Ang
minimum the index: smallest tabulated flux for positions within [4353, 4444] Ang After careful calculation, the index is 17.63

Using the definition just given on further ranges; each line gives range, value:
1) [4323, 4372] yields 17.8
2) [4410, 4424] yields 24.23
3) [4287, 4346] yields 14.16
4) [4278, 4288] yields 21.8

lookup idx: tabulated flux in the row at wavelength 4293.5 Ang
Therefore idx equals 22.05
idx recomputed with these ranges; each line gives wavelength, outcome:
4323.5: 20.77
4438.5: 29.15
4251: 20.63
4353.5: 23.74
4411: 27.29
